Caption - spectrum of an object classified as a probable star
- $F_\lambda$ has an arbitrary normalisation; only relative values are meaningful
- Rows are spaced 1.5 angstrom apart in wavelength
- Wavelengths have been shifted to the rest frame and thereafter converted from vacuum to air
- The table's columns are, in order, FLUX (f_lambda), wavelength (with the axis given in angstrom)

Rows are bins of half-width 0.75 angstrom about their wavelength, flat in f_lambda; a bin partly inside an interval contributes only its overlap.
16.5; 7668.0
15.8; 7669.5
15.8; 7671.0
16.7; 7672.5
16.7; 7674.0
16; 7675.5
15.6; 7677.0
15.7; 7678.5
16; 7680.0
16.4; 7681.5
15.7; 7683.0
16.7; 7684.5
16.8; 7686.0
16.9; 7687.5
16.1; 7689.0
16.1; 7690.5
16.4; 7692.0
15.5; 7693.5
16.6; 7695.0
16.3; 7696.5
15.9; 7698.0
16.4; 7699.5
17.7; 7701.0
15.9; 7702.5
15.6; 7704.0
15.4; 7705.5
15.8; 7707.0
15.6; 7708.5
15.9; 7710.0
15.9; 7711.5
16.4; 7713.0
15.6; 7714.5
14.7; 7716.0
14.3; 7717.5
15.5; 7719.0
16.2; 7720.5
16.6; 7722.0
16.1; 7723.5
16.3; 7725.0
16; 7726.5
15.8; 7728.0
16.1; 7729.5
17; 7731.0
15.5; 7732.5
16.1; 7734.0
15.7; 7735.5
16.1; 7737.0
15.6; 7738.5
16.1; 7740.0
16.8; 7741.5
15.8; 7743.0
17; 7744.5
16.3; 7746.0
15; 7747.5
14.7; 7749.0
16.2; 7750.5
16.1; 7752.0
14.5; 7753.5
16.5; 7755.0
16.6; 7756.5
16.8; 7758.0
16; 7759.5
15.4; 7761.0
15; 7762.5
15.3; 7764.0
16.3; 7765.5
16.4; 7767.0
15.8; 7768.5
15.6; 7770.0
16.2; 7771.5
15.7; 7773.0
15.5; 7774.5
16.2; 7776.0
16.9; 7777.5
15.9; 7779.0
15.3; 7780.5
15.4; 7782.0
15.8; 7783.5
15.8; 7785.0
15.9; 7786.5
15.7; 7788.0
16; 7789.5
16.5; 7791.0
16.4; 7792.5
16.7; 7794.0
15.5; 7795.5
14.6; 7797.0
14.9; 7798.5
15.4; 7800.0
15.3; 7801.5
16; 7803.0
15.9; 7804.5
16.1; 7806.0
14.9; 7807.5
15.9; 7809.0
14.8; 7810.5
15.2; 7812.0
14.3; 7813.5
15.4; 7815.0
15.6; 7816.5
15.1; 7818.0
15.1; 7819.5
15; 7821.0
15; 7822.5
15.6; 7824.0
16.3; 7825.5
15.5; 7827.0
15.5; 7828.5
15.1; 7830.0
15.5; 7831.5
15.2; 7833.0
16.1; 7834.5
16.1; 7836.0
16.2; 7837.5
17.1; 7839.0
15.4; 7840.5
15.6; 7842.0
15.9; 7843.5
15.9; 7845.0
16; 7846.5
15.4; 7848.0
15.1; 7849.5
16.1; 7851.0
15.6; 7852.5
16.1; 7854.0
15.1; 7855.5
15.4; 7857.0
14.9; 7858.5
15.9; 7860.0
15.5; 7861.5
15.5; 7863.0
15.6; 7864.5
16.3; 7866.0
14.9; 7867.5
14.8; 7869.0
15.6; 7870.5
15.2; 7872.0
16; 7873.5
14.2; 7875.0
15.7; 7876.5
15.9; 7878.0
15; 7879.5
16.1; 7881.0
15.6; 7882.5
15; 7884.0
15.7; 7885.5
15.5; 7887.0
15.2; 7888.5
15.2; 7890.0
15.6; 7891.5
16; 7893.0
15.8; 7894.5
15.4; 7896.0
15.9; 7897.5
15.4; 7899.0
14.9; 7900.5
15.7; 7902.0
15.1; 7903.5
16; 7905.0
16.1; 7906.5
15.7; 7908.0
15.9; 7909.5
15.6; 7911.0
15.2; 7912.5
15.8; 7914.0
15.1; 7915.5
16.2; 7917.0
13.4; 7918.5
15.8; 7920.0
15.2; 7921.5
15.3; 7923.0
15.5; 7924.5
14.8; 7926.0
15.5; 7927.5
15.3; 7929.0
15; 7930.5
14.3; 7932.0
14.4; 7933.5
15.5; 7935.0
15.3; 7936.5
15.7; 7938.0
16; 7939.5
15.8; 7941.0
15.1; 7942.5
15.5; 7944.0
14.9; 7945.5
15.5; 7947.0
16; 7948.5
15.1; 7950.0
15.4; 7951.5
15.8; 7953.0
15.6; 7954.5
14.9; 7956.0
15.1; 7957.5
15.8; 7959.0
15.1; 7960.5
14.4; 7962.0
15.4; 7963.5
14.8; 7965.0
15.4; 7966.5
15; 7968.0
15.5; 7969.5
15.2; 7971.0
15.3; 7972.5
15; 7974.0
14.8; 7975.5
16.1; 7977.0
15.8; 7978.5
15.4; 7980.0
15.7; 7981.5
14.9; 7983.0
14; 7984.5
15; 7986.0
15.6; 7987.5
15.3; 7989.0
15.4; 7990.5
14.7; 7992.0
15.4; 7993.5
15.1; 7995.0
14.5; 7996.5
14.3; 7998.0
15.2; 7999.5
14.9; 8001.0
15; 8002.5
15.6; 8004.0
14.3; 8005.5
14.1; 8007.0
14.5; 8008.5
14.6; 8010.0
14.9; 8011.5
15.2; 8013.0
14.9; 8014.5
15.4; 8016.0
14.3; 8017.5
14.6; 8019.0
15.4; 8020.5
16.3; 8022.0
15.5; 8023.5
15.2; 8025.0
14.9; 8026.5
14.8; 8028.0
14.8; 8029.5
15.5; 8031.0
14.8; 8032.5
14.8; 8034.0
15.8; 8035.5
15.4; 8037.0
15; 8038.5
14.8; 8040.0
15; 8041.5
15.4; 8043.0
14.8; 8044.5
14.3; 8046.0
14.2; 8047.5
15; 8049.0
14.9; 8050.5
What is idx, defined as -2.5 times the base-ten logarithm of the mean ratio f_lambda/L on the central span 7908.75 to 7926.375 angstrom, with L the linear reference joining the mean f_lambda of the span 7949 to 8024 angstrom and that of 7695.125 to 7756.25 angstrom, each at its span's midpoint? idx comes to 0.00 mag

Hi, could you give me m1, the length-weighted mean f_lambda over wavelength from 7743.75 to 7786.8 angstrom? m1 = 15.9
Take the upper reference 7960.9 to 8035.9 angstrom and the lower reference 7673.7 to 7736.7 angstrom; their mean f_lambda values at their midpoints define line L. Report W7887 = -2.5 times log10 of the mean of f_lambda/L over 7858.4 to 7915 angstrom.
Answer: -0.006 mag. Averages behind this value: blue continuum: 16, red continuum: 15.1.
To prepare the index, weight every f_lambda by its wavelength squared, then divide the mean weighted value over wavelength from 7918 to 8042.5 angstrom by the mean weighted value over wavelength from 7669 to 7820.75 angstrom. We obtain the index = 1.0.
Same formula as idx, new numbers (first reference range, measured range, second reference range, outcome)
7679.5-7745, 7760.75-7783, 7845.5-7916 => 0.005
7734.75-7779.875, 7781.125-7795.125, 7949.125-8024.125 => -0.012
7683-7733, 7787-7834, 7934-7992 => 0.018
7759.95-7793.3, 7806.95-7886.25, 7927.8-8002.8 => 0.008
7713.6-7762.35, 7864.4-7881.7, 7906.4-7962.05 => 0.005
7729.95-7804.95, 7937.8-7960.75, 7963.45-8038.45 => -0.014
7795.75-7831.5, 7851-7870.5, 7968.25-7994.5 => -0.013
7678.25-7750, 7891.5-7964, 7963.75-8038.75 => -0.004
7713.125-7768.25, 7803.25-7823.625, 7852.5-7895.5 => 0.027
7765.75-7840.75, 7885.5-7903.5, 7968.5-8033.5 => -0.008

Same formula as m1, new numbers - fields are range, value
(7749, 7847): 15.7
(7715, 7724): 15.6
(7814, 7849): 15.6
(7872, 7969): 15.4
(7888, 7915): 15.6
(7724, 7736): 16.1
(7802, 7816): 15.4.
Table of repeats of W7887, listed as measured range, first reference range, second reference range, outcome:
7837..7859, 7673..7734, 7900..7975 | -0.01 mag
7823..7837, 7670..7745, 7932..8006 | 0.00 mag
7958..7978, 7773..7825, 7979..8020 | -0.01 mag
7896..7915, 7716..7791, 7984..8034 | -0.02 mag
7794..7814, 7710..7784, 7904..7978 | 0.03 mag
